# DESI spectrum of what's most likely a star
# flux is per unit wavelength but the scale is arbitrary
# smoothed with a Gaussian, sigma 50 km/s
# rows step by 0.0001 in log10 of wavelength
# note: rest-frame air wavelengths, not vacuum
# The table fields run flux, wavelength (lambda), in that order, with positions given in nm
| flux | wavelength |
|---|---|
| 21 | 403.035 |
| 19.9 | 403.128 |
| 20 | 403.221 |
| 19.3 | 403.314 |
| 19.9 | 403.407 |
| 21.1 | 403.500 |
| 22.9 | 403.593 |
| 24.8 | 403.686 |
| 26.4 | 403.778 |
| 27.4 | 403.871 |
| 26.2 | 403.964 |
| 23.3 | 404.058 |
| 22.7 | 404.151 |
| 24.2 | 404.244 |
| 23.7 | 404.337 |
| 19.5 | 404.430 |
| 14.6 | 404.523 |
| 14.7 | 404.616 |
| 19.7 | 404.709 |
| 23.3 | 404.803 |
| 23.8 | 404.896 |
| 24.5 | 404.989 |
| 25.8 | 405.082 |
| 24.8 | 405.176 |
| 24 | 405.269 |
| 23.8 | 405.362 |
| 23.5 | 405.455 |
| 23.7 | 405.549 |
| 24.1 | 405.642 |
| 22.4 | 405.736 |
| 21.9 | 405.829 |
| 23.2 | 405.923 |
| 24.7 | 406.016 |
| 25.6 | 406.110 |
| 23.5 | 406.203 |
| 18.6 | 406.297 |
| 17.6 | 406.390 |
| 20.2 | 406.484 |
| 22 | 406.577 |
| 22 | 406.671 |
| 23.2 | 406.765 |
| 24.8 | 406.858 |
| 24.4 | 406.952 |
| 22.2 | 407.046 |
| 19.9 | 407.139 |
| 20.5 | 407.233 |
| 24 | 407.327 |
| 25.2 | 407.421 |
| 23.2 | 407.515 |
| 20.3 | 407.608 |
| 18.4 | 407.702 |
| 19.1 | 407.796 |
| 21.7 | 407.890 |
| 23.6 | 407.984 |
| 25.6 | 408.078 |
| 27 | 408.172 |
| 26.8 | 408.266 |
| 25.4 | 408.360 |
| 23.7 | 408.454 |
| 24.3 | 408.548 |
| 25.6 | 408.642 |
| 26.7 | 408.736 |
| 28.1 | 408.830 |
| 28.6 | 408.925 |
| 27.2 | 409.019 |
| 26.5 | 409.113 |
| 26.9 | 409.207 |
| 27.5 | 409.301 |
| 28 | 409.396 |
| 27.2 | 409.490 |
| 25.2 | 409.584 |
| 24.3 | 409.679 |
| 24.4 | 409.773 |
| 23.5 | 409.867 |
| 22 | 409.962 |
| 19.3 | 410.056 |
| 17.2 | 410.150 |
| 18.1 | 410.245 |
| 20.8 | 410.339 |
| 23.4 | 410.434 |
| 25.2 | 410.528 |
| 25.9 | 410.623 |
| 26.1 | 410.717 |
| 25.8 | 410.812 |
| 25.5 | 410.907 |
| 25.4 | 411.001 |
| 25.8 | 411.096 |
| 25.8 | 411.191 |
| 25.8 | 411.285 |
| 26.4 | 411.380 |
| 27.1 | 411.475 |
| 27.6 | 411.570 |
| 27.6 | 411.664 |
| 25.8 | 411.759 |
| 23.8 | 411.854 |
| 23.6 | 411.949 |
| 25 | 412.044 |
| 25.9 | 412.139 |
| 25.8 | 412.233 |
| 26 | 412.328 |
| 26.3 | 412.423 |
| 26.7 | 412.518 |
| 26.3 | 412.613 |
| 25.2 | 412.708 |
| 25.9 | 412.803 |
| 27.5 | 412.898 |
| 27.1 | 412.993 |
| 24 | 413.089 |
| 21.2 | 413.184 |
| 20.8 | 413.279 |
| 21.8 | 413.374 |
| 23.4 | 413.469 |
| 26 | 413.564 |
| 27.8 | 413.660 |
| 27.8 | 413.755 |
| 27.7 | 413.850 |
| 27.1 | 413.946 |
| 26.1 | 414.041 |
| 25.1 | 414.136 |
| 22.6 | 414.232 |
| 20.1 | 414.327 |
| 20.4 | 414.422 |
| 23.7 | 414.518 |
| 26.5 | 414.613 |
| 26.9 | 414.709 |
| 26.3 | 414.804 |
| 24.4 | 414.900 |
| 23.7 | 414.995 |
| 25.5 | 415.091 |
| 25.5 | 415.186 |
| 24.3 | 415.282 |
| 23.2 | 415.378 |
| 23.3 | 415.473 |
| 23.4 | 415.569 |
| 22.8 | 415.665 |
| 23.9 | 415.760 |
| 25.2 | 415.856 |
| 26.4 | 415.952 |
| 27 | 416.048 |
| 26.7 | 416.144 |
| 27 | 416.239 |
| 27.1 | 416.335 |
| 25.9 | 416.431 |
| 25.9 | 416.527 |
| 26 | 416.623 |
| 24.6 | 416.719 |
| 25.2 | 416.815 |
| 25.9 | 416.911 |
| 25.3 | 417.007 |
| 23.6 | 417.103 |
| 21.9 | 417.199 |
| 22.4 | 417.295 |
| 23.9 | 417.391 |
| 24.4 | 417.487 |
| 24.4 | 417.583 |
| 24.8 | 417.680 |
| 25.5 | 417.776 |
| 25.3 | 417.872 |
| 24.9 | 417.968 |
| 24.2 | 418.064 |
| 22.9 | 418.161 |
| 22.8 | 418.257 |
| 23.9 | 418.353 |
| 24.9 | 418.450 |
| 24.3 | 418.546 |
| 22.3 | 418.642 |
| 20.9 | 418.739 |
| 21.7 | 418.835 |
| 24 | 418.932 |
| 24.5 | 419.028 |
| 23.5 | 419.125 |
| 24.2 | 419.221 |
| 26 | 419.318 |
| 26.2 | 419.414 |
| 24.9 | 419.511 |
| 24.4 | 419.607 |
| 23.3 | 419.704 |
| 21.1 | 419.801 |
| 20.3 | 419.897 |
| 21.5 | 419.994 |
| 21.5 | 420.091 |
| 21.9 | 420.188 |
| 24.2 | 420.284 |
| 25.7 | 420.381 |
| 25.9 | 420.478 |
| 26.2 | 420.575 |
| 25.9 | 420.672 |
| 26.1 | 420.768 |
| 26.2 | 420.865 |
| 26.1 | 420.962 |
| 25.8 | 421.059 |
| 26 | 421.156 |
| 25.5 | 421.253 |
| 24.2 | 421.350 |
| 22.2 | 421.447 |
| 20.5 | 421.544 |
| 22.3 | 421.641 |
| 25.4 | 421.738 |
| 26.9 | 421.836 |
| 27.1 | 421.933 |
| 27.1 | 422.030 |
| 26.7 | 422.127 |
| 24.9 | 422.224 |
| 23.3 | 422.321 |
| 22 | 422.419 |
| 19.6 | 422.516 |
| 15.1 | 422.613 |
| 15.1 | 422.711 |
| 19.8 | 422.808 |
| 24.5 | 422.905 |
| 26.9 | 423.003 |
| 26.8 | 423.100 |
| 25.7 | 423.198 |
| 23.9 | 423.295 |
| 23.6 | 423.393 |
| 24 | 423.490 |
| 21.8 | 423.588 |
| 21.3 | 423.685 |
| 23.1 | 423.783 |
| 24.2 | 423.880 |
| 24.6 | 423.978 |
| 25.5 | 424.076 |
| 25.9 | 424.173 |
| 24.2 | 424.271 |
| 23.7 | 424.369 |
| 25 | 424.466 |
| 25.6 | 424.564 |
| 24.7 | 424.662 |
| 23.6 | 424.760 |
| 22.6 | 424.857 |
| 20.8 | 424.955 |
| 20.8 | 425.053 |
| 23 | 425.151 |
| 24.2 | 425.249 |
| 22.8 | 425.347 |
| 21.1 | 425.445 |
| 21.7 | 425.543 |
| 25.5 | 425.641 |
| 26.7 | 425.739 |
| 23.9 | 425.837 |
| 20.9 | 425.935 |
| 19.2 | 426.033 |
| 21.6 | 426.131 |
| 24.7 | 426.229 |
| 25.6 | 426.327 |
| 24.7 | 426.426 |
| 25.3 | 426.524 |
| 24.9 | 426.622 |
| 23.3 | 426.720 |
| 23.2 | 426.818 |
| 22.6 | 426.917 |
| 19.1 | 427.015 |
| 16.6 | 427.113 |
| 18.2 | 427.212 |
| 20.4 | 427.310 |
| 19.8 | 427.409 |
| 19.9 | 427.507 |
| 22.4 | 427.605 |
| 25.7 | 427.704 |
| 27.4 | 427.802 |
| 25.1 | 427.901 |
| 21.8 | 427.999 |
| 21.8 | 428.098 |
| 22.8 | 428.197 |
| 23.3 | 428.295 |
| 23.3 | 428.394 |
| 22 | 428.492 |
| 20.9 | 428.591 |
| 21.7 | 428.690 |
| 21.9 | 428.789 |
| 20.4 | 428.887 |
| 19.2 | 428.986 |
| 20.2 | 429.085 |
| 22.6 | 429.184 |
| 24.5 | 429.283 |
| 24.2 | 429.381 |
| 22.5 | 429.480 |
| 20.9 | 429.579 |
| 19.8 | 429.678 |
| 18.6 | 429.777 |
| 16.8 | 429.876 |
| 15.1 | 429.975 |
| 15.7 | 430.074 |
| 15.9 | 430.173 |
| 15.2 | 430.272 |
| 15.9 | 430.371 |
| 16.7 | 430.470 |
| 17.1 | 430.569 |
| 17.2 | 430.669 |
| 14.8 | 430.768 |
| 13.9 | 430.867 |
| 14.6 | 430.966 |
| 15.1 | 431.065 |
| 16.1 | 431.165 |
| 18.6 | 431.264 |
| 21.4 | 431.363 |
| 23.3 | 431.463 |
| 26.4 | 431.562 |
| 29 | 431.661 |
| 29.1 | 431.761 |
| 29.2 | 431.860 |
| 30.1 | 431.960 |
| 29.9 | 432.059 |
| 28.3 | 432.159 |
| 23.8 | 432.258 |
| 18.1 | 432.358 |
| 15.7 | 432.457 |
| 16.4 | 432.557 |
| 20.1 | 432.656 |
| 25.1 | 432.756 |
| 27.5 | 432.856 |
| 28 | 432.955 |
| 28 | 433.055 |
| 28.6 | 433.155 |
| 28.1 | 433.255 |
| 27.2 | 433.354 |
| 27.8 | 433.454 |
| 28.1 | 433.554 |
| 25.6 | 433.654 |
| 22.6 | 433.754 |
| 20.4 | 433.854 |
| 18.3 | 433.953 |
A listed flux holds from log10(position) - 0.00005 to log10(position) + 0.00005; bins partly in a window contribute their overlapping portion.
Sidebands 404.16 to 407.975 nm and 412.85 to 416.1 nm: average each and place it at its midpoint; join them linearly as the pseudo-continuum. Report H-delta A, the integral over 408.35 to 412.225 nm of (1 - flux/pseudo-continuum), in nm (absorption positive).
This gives -0.27 nm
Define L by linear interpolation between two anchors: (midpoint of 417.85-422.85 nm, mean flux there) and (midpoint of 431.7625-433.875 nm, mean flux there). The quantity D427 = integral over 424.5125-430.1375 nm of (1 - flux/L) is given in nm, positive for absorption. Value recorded 0.58 nm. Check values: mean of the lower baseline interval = 23.7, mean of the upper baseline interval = 25.3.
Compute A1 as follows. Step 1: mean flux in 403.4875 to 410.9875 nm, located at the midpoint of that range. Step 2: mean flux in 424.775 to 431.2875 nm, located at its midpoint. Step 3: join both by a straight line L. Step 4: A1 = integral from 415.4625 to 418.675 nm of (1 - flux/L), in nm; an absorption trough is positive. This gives -0.35 nm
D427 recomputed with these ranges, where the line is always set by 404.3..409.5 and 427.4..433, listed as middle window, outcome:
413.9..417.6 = -0.35 nm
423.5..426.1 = -0.18 nm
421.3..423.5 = -0.14 nm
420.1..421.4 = -0.18 nm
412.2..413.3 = -0.12 nm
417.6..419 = -0.09 nm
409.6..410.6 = 0.05 nm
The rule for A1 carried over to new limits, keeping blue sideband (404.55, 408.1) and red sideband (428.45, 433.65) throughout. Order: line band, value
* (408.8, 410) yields -0.20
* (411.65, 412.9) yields -0.20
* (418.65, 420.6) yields -0.13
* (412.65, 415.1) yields -0.29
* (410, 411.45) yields -0.10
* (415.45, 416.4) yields -0.14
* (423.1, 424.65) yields -0.16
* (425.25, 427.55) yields -0.05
